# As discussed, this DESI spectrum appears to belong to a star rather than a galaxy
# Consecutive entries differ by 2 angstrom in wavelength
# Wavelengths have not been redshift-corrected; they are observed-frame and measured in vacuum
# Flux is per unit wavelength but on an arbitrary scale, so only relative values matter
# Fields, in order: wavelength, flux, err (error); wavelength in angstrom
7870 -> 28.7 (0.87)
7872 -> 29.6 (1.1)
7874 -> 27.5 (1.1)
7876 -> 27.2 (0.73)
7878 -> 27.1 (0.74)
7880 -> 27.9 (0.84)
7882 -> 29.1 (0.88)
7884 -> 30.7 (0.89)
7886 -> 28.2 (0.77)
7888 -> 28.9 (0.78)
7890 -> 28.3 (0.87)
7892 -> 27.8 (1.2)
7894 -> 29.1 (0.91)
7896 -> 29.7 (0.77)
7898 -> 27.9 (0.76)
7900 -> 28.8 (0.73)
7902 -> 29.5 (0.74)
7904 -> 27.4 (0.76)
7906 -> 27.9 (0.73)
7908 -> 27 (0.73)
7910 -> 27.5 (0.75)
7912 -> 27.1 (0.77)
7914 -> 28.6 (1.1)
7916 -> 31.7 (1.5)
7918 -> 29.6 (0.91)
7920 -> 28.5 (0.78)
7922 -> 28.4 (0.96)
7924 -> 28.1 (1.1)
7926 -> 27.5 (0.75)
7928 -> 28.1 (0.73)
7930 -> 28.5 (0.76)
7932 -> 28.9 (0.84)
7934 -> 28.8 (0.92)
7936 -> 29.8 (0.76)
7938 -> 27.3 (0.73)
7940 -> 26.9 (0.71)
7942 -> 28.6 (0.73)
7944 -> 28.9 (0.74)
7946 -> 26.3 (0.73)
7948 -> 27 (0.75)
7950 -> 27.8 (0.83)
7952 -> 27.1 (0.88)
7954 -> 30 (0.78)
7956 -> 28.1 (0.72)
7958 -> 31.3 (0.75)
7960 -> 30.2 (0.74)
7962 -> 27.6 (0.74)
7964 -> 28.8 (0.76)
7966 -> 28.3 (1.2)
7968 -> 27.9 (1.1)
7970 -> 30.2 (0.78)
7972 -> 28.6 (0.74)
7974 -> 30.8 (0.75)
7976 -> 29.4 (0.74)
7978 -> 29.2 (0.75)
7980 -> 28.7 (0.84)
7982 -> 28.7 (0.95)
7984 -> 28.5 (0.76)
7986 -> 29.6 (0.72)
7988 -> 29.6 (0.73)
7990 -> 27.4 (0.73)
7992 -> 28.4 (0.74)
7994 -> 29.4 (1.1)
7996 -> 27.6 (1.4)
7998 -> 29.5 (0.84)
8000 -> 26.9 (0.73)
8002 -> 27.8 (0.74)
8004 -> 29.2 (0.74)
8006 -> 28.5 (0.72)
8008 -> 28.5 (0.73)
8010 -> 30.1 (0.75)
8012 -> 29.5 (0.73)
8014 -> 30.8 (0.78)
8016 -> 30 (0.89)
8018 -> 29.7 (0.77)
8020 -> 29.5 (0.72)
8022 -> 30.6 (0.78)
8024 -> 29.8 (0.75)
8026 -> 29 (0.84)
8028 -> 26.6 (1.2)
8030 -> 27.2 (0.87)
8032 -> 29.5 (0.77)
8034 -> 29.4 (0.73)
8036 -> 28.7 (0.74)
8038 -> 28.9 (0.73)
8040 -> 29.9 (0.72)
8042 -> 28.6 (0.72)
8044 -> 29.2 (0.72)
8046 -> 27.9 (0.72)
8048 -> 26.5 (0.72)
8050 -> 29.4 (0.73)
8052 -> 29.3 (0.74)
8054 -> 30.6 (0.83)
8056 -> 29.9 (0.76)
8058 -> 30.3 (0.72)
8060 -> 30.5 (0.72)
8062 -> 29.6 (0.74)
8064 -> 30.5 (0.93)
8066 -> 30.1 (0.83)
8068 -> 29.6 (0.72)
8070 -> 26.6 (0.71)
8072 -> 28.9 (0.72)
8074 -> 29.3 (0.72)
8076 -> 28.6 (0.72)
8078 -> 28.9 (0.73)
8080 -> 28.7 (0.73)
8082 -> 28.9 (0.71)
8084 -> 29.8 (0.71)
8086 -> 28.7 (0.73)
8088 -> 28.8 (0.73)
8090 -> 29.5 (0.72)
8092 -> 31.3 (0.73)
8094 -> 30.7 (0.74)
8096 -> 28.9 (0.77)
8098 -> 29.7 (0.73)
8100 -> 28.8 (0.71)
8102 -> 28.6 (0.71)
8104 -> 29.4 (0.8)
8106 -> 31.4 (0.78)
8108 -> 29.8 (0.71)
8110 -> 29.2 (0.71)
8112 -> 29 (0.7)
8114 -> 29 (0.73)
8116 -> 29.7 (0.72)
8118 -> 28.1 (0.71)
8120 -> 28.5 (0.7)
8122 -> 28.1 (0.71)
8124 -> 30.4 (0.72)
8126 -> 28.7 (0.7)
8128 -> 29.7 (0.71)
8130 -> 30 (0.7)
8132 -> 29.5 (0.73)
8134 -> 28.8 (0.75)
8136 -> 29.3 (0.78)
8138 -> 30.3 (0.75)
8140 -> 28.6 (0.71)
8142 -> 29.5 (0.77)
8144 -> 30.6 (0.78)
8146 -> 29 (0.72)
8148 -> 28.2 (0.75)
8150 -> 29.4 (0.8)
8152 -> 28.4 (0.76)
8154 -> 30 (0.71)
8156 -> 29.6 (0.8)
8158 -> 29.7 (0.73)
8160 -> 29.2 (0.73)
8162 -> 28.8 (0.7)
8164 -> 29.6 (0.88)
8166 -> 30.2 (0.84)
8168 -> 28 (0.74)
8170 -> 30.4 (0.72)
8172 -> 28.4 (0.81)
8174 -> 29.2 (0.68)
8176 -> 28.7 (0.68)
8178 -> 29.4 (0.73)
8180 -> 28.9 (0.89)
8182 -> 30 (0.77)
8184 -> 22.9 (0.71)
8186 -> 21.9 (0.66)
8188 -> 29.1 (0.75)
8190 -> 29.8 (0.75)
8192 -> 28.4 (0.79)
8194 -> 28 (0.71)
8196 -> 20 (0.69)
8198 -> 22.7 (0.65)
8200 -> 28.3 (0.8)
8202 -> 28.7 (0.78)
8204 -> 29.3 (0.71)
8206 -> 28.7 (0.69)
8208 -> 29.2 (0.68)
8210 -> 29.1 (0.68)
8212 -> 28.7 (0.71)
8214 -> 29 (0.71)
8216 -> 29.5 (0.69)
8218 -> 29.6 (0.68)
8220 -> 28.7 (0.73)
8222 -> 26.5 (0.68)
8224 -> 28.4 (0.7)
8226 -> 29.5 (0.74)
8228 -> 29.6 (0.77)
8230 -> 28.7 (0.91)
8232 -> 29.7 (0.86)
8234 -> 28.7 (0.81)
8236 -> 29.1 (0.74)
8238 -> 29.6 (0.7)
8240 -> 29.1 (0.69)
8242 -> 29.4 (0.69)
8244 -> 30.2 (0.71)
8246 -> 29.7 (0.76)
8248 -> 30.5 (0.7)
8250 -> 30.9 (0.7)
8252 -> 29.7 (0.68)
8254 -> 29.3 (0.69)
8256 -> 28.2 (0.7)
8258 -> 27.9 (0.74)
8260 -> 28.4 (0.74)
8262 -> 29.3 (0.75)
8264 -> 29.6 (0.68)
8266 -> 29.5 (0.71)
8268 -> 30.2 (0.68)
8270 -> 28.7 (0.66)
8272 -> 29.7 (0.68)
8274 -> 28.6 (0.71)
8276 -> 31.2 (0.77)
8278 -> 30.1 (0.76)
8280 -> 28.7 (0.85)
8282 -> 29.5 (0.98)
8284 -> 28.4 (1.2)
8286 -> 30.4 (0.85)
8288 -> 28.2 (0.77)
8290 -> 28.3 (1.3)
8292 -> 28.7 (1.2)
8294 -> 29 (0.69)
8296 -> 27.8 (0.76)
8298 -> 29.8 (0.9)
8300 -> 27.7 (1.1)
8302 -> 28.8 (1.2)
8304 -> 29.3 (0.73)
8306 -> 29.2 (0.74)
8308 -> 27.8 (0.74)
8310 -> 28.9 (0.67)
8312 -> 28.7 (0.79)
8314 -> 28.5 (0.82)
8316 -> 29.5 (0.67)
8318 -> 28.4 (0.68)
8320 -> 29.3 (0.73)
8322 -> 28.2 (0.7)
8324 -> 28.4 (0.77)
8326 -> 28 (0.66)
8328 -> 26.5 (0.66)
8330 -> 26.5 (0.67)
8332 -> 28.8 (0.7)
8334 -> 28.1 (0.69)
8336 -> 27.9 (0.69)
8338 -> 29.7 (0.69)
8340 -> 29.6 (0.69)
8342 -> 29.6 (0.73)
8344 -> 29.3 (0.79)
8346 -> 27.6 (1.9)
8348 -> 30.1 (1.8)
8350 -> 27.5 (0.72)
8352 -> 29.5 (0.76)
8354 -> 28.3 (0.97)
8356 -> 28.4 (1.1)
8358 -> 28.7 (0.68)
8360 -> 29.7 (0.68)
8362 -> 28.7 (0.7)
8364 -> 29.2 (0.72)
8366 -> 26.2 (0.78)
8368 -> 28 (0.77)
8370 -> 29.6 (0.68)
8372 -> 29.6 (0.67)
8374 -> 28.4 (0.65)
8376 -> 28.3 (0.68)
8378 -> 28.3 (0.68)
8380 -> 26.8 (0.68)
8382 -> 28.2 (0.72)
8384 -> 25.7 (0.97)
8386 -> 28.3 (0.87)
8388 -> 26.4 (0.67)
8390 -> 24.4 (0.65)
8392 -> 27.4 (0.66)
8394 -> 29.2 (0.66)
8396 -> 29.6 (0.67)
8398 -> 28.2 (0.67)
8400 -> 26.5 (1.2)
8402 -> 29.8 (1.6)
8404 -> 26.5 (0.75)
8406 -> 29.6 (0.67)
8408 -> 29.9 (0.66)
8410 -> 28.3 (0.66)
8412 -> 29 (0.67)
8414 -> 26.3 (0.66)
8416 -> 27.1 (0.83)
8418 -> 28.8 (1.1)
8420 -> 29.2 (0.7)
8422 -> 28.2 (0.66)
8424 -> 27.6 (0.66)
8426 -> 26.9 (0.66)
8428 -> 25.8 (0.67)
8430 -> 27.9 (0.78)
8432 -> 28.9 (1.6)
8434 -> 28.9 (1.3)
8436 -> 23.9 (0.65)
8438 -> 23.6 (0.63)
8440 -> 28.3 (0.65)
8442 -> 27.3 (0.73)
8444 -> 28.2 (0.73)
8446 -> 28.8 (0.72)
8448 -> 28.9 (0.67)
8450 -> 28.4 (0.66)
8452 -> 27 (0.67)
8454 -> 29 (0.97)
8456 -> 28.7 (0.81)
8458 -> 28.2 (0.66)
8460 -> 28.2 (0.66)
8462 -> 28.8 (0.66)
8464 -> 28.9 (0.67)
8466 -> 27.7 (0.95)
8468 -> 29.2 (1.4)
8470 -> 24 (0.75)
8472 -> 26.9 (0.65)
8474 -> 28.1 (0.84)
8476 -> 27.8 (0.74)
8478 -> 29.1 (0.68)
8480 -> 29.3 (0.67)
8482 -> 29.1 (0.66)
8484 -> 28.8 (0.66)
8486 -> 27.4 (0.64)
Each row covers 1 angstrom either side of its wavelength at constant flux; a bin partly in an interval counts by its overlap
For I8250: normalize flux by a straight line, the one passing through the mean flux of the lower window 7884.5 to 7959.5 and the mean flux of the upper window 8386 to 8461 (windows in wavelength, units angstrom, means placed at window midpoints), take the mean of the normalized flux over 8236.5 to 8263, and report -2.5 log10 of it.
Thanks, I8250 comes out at -0.05 mag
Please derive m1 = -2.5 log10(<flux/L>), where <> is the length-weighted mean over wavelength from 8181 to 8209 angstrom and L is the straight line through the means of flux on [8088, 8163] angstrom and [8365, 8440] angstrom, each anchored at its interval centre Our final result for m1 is 0.08 mag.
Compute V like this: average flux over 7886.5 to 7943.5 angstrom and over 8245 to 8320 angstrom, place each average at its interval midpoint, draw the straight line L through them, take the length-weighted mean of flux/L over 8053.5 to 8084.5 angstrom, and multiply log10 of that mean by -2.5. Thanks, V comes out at -0.03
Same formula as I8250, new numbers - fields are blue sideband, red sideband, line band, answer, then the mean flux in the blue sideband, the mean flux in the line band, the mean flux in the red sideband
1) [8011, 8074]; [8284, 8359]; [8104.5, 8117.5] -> -0.02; 29.2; 29.6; 28.6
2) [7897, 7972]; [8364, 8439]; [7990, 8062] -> -0.03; 28.4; 29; 27.7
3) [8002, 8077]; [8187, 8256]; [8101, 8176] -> -0.01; 29.2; 29.3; 28.7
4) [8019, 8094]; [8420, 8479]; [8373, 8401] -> 0.02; 29.2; 27.6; 27.7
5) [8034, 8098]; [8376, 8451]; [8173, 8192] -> 0.04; 29.3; 27.8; 27.7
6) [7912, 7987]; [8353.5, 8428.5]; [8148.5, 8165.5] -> -0.04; 28.7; 29.3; 28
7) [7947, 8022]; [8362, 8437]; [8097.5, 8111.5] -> -0.03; 28.9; 29.5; 27.9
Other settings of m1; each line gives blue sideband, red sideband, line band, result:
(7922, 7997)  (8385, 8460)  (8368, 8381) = -0.022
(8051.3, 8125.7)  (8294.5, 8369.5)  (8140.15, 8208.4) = 0.030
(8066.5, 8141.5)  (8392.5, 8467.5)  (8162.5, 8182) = -0.009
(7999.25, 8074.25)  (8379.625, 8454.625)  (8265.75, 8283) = -0.050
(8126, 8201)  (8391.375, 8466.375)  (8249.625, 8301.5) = -0.033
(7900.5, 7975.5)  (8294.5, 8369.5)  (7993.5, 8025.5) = -0.026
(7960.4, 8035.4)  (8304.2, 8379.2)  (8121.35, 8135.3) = -0.020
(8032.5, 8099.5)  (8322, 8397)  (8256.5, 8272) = -0.020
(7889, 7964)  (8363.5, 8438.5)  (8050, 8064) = -0.066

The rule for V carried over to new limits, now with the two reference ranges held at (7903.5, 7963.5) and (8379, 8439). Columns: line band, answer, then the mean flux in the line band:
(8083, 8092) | -0.05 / 29.4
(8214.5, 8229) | -0.04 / 28.8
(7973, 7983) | -0.04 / 29.4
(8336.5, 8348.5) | -0.06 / 29.2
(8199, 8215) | -0.04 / 28.9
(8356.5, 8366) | -0.04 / 28.7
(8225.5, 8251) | -0.07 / 29.6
